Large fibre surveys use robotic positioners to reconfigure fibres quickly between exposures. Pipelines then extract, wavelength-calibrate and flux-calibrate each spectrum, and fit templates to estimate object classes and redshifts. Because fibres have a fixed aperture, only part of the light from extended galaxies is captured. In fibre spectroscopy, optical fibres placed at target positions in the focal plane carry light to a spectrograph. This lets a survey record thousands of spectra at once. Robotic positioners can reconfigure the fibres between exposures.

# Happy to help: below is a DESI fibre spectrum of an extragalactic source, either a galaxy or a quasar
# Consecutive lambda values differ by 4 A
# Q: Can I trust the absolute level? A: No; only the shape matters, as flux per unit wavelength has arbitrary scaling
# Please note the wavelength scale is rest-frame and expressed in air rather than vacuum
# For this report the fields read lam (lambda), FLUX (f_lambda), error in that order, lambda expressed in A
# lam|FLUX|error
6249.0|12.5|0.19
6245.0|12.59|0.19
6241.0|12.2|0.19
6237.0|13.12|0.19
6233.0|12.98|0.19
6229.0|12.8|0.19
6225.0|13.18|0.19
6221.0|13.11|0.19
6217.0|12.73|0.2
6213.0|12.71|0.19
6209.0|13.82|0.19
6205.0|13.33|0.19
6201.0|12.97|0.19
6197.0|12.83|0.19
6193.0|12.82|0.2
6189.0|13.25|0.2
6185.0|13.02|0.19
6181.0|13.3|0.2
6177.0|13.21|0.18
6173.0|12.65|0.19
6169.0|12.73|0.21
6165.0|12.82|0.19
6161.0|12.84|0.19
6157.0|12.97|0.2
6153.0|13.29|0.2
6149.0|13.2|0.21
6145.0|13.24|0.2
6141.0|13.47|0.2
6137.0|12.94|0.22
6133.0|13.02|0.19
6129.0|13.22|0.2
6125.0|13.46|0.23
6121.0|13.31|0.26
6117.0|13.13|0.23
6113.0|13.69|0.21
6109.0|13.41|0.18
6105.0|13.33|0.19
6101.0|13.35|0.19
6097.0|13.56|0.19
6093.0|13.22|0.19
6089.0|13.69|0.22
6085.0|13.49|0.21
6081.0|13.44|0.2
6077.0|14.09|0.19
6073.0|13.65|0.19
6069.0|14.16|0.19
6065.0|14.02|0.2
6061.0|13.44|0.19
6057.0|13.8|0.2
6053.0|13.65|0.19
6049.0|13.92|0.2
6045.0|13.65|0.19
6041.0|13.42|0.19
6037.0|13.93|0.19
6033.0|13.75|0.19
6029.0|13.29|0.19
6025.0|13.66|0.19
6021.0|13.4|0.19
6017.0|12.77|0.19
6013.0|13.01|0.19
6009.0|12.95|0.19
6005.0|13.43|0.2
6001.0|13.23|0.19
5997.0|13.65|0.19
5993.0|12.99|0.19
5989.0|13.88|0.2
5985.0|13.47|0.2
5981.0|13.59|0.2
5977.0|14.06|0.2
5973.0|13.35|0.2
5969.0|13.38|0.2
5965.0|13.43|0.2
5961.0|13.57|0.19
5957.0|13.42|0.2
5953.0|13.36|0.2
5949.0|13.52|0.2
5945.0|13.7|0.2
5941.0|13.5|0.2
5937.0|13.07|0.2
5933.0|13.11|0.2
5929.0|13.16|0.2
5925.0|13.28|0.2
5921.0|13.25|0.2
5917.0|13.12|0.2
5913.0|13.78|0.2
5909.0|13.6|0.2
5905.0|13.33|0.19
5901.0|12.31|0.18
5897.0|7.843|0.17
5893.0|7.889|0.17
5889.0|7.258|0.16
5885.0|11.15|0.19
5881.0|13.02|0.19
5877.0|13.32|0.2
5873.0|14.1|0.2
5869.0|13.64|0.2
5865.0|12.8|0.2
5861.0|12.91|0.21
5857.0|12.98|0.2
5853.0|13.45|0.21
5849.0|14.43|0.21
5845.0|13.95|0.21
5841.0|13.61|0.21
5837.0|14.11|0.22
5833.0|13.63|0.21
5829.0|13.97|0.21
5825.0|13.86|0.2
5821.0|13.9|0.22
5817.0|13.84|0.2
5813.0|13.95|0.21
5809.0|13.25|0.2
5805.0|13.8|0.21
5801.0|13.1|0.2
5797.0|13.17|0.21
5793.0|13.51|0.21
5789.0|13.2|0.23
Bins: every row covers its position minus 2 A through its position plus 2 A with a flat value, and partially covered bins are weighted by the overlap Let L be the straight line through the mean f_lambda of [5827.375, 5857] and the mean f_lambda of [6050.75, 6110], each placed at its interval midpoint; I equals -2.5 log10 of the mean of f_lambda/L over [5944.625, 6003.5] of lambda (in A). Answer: 0.02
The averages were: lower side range 13.8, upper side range 13.6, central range 13.5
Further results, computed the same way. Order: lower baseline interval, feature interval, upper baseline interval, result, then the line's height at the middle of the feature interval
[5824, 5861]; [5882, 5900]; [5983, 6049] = 0.45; 13.6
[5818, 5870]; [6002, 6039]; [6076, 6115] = 0.02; 13.5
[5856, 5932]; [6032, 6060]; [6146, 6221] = -0.09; 12.7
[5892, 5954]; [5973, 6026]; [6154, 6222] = -0.05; 12.8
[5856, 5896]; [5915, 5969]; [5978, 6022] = -0.06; 12.6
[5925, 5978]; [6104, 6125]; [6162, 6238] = -0.02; 13.2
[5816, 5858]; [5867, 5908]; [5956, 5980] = 0.20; 13.7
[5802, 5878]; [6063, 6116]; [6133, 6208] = -0.03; 13.2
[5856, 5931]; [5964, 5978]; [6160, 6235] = -0.09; 12.4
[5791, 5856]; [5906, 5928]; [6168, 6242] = 0.01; 13.5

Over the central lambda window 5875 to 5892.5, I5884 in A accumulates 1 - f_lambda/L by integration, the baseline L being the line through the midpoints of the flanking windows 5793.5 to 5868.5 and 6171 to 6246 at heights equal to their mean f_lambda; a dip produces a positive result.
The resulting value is 3.4 A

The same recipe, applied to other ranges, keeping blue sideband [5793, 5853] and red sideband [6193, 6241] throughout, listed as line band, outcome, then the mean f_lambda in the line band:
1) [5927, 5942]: 0.4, 13.2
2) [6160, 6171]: 0.3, 12.8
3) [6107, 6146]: -0.3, 13.3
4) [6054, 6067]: -0.4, 13.7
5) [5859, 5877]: 0.4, 13.4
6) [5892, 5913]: 3.4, 11.4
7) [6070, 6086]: -0.5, 13.7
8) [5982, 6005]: 0.0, 13.4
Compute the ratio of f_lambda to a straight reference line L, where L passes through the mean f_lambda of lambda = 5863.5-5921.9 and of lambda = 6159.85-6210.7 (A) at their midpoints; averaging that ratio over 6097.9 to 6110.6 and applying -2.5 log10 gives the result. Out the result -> -0.05 mag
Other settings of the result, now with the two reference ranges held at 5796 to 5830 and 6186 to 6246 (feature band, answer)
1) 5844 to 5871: 0.01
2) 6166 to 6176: 0.02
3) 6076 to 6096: -0.03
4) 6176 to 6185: -0.01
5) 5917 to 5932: 0.02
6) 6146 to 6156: -0.01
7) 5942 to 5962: -0.01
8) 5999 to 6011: 0.01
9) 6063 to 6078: -0.06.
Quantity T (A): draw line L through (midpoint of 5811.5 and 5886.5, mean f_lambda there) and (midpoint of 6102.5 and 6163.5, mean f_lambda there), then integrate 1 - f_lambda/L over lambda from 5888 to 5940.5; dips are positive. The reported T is 5.44 A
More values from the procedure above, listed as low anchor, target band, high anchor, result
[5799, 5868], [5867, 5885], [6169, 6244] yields 0.4 A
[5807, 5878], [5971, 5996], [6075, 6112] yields 0.0 A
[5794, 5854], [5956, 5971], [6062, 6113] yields 0.2 A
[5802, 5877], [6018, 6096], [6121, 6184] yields -2.3 A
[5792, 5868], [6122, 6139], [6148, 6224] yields -0.1 A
